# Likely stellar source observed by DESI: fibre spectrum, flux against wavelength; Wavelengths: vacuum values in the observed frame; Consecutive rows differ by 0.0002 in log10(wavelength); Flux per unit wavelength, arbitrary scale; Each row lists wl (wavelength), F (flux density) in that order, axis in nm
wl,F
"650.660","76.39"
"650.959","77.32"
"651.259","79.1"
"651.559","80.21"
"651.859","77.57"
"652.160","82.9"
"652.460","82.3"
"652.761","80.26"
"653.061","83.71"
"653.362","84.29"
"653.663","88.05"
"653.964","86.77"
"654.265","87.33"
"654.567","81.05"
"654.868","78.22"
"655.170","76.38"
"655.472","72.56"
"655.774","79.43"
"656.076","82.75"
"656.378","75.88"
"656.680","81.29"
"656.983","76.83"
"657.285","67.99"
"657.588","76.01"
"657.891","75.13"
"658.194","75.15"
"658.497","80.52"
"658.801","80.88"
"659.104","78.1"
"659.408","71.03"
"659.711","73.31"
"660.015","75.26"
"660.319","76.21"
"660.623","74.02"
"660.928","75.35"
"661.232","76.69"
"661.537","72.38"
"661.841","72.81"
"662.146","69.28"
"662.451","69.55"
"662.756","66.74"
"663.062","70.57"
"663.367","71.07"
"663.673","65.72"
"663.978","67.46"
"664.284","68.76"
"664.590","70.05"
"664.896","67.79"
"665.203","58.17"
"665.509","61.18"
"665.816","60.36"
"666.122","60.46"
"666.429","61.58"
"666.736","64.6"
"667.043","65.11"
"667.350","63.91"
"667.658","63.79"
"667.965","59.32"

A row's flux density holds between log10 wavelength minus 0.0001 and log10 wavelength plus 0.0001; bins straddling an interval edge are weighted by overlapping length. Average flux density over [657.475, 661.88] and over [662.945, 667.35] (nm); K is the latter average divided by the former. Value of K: 0.86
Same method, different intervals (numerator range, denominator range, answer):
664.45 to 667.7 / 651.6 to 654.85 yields 0.76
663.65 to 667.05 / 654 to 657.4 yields 0.82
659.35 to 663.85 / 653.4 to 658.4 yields 0.91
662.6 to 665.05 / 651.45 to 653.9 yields 0.83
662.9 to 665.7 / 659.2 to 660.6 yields 0.90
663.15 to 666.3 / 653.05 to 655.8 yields 0.80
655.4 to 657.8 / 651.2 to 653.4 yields 0.94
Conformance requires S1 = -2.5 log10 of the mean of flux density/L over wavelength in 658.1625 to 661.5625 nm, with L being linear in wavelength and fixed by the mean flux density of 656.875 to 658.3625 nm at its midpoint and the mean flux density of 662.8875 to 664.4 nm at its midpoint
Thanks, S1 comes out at -0.05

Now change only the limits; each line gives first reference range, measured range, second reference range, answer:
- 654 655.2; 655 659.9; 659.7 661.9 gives 0.028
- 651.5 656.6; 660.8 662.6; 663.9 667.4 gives -0.042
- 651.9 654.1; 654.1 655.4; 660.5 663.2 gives 0.015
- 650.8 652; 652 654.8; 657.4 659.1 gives -0.076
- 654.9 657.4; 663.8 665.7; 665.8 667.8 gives 0.004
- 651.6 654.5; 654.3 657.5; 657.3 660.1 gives 0.028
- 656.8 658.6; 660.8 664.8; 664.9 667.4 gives -0.048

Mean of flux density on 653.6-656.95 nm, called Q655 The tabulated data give 80.5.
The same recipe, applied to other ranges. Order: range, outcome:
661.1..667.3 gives 66.9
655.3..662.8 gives 75.1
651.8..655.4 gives 82.3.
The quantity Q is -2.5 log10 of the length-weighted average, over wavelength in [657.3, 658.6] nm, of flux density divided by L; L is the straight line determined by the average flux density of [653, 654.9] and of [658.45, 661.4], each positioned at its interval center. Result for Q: 0.044 mag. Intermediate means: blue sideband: 84.6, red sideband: 75.9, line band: 75.6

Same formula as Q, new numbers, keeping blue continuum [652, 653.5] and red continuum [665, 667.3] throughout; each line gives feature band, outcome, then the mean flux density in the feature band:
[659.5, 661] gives -0.05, 74.7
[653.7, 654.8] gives -0.06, 84.9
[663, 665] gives -0.06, 68.7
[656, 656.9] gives -0.04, 79.5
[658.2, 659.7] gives -0.06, 77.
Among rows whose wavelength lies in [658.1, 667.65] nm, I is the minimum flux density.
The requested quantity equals 58.17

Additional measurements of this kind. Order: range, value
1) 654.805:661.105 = 67.99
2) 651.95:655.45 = 76.38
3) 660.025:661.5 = 74.02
